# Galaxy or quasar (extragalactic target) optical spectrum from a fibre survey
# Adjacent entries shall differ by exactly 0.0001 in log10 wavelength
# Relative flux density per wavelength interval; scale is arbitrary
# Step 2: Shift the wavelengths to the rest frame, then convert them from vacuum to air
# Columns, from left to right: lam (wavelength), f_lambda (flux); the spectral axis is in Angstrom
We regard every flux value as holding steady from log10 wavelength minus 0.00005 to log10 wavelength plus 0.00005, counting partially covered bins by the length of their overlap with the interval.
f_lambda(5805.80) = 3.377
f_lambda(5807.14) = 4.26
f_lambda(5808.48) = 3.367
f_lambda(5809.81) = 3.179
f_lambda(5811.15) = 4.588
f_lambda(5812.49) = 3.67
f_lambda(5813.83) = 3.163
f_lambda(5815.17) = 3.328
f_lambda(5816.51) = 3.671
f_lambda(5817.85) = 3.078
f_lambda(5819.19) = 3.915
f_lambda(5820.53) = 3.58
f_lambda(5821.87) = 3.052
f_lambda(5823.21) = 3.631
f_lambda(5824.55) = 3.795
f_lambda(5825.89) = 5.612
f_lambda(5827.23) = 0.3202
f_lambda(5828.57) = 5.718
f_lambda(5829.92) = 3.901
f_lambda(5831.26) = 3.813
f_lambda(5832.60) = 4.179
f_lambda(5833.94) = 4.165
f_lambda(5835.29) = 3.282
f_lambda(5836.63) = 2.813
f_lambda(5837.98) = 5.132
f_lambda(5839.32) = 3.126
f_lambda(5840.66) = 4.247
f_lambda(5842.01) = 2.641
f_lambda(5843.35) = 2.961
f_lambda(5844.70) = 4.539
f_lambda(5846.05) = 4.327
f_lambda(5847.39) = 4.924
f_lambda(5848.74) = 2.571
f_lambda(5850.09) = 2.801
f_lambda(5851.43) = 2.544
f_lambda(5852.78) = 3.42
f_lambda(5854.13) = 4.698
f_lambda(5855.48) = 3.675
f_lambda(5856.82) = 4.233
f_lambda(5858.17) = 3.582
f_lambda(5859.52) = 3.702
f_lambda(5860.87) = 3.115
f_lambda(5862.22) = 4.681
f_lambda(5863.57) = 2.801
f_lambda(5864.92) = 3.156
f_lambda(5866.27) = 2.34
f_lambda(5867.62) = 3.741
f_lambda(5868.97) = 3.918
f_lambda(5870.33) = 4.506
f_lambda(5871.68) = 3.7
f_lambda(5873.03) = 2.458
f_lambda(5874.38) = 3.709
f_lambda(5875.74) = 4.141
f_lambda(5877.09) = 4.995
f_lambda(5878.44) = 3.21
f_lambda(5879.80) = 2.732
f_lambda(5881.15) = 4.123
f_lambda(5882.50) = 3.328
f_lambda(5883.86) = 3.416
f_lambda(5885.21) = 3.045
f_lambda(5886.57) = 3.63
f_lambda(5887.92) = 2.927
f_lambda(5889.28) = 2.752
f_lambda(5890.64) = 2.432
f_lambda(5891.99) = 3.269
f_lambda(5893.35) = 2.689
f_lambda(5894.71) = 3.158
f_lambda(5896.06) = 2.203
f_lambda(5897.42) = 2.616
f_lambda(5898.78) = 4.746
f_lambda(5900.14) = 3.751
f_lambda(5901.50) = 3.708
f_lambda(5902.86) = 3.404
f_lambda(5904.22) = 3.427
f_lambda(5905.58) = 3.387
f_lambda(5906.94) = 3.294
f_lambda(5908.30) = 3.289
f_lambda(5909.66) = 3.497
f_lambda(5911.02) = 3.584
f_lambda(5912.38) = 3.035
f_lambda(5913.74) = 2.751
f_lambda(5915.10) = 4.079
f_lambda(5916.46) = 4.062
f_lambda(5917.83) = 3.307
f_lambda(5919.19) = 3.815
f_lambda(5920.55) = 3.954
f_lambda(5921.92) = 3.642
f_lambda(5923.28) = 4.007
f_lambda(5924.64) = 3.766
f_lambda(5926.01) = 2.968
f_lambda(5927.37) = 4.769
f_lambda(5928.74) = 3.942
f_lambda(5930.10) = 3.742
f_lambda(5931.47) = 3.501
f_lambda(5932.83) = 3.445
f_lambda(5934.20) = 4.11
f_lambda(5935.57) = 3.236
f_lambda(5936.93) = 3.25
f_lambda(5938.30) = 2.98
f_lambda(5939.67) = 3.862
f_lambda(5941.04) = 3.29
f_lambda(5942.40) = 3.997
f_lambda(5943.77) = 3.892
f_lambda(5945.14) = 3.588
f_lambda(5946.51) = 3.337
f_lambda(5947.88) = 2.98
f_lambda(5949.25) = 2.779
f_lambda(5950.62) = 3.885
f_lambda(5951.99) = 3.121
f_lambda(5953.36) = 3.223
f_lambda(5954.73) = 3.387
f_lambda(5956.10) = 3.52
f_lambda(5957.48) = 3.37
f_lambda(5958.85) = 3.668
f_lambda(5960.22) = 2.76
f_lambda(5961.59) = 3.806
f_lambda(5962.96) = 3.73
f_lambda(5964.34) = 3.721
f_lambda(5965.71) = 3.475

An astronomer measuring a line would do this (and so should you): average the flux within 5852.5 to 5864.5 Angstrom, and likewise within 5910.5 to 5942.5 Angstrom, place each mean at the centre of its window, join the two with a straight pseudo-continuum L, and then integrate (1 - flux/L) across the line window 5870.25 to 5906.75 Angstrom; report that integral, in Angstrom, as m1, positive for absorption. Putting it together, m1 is 3.3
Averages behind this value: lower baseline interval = 3.77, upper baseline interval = 3.62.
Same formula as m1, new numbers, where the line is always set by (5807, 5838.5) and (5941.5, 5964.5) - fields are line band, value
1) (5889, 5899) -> 1.8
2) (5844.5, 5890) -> 0.7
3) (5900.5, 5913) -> 0.4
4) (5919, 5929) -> -1.0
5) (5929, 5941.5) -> -0.1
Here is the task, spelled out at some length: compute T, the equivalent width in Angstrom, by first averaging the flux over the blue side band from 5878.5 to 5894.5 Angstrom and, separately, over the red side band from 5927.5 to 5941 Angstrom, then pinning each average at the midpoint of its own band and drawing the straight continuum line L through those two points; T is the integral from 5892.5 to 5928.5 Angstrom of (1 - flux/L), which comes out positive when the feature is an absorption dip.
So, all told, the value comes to -1.4 Angstrom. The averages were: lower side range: 3.13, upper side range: 3.6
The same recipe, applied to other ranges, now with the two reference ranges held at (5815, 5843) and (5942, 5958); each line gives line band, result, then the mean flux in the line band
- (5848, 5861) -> 0.6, 3.45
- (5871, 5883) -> -0.1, 3.61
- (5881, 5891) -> 1.0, 3.18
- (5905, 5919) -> 0.2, 3.44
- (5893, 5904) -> 0.7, 3.31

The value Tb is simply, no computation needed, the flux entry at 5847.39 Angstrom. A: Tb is 4.924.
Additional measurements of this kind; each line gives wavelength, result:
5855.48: 3.675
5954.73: 3.387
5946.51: 3.337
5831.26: 3.813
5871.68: 3.7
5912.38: 3.035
